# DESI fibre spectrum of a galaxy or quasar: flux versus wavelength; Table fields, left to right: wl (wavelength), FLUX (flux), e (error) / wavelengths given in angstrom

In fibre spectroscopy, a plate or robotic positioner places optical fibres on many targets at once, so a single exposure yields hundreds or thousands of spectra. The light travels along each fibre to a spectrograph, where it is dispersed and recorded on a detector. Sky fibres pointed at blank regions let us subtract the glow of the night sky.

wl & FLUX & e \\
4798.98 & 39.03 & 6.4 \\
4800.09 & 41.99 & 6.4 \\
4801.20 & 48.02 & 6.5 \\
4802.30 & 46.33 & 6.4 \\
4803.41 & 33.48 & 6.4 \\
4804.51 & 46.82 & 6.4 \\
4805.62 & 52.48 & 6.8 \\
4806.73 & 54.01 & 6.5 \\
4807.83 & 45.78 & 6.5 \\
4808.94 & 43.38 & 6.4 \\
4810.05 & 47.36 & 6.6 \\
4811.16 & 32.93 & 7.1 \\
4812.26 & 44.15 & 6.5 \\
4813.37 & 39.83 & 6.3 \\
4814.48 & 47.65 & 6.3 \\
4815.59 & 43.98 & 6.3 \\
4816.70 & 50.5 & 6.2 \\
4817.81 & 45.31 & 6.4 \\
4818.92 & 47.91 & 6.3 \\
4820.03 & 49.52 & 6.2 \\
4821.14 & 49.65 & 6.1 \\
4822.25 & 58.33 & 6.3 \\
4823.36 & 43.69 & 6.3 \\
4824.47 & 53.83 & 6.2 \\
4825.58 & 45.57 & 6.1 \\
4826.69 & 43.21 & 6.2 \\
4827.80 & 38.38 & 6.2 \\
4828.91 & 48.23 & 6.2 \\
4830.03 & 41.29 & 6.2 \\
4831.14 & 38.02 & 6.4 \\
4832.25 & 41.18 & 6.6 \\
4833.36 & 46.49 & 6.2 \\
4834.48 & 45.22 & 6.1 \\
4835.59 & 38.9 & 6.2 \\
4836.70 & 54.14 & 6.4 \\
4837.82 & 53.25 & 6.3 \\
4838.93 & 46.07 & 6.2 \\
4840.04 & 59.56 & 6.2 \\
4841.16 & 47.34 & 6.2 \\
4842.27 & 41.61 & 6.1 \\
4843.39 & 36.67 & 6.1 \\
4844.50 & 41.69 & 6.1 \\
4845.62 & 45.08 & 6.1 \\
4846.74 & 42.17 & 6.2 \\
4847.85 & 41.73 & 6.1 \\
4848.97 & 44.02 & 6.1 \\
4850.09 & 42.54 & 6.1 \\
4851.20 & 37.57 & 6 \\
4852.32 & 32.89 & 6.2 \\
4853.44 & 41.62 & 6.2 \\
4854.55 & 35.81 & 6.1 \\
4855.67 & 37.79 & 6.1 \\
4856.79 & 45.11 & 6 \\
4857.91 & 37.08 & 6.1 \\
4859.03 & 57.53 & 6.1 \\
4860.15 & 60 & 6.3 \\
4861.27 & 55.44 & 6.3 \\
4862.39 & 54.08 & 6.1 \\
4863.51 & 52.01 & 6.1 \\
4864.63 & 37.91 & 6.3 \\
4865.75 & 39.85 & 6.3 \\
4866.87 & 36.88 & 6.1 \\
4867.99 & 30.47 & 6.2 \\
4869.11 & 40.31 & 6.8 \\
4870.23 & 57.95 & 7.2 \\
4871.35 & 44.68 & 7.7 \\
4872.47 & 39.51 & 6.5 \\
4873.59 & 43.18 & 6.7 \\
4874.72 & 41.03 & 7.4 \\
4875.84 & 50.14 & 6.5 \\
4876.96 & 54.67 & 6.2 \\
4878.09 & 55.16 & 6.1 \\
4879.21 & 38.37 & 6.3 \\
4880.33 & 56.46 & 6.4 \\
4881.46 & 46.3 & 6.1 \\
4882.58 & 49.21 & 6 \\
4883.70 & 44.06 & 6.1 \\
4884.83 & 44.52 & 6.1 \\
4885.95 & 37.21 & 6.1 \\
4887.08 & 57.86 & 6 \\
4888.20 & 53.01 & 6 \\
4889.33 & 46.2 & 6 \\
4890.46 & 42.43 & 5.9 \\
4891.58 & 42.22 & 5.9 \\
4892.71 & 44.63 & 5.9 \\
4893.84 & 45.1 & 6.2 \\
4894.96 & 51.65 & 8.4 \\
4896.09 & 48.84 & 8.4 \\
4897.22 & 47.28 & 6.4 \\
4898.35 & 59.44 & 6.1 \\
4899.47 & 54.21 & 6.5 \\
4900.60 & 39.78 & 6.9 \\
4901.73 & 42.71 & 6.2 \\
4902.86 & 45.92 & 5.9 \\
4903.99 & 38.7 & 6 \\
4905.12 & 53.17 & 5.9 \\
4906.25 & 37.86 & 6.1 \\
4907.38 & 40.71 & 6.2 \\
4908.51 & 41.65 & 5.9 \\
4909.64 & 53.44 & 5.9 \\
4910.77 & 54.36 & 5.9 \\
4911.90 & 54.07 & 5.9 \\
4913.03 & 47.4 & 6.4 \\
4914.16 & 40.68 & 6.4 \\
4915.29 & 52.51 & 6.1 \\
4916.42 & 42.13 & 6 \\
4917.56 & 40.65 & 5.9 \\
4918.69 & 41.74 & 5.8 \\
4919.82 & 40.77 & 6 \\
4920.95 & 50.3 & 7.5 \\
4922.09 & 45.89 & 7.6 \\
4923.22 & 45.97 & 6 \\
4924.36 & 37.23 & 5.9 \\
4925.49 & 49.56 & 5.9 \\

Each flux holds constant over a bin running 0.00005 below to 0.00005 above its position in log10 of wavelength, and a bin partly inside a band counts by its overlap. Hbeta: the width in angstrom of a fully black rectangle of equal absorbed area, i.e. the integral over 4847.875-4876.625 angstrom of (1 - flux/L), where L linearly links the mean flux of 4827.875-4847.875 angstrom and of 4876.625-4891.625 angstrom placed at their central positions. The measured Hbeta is 1.6 angstrom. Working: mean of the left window 44.9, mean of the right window 47.8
